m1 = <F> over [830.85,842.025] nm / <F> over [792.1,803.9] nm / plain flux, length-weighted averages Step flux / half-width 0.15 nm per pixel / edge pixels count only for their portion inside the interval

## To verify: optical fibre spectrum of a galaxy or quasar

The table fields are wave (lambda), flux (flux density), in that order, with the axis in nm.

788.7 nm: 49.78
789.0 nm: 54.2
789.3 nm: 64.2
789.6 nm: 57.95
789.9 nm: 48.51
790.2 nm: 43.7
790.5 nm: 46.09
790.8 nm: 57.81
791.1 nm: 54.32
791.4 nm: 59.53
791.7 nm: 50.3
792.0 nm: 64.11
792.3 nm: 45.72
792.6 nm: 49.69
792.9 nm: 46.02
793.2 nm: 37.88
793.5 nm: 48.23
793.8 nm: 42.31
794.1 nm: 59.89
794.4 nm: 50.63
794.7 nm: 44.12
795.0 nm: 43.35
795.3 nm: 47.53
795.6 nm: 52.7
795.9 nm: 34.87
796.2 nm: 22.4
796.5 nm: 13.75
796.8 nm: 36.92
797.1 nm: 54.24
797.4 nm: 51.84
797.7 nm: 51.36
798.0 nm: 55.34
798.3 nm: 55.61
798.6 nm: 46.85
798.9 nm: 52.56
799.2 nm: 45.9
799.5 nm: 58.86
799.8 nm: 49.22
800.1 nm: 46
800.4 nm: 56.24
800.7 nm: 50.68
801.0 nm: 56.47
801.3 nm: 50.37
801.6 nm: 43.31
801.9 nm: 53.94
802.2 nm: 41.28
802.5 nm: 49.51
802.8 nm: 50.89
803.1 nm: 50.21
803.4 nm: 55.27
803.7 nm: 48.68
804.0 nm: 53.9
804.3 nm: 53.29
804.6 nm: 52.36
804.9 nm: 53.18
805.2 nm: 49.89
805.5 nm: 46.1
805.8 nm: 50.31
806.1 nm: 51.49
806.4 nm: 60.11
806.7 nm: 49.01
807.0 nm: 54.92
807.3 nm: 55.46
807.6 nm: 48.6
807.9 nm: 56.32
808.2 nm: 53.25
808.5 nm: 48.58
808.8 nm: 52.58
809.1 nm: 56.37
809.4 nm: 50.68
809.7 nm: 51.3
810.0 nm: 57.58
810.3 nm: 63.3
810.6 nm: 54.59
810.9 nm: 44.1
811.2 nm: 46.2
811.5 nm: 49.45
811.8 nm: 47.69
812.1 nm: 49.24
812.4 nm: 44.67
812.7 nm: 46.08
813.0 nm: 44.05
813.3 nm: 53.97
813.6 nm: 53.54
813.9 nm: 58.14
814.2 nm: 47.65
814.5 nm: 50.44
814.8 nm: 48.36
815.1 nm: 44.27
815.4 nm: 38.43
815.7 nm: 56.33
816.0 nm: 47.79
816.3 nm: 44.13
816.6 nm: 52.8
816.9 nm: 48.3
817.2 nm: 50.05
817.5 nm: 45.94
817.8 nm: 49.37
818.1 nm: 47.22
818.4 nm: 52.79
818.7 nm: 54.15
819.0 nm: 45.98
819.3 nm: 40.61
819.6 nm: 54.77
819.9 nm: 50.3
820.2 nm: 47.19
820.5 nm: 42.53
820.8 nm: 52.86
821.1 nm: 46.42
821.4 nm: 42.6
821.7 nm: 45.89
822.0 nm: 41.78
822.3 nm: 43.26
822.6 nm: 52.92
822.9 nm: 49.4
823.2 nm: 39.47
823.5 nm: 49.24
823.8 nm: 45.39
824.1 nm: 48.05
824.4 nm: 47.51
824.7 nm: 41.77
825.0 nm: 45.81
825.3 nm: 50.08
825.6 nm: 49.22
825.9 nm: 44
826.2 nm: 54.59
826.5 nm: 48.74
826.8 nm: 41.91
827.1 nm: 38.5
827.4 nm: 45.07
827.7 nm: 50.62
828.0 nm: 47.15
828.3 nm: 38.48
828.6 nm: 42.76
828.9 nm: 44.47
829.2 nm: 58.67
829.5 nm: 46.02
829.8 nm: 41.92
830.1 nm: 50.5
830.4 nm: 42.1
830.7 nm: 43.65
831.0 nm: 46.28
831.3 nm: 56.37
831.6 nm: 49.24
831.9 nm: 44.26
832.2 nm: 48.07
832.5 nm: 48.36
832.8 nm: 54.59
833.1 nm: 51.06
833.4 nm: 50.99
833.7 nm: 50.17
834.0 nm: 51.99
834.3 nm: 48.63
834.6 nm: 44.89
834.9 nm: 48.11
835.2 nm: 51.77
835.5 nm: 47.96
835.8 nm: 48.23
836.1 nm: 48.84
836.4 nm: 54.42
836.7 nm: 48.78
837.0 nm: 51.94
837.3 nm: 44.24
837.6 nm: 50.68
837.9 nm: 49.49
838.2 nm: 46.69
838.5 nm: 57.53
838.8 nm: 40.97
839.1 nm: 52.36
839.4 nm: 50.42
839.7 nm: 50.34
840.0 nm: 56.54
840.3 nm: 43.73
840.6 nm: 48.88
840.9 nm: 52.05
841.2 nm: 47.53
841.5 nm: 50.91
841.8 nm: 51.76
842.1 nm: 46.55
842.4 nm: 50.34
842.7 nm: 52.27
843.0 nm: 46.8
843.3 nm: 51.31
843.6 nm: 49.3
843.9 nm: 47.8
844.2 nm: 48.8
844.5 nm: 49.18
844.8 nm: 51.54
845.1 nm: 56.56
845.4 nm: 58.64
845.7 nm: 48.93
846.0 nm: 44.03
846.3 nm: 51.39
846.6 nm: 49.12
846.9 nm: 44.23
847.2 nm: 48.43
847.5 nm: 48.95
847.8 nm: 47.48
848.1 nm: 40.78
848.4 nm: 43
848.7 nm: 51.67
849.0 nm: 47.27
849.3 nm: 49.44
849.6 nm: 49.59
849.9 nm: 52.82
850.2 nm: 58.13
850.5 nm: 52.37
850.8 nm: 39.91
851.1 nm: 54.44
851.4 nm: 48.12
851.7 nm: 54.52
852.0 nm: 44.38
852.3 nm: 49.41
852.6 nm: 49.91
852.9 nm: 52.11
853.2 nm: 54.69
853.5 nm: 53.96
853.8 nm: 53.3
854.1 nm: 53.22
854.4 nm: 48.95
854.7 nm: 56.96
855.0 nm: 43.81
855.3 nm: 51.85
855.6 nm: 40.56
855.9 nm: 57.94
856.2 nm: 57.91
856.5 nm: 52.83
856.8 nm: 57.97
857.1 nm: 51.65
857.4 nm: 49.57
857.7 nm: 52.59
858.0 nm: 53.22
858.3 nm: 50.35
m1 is 1.0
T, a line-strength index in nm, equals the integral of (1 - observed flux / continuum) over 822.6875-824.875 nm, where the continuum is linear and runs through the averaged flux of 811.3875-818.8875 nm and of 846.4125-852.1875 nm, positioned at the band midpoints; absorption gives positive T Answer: 0.13 nm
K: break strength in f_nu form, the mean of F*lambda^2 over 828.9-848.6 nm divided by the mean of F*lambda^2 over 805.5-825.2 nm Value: 1.1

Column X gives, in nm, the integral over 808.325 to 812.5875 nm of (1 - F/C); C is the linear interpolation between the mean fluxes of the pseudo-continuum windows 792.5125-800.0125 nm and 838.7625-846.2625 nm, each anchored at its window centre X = -0.35 nm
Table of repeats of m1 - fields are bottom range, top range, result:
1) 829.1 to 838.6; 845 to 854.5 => 1.02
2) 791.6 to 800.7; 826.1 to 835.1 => 1.01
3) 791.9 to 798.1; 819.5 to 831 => 1.03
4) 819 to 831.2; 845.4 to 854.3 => 1.07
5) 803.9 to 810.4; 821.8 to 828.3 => 0.87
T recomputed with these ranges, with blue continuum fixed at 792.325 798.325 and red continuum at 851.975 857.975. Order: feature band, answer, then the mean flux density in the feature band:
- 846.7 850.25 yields 0.20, 48.2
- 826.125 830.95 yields 0.29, 45.8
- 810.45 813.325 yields -0.06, 47.7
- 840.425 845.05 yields 0.06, 49.8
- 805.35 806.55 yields -0.16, 52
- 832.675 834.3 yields -0.07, 51.4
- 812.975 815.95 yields -0.17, 49.7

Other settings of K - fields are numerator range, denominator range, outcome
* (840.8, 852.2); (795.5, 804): 1.16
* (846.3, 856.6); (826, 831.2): 1.15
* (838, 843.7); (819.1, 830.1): 1.12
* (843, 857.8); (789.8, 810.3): 1.14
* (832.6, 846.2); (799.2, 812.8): 1.06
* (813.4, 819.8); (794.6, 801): 1.11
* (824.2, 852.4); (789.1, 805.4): 1.09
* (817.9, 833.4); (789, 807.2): 1.02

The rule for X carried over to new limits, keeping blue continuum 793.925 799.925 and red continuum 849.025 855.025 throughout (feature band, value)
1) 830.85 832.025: 0.00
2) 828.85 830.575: 0.06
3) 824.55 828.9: 0.30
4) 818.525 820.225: -0.03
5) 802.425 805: -0.28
